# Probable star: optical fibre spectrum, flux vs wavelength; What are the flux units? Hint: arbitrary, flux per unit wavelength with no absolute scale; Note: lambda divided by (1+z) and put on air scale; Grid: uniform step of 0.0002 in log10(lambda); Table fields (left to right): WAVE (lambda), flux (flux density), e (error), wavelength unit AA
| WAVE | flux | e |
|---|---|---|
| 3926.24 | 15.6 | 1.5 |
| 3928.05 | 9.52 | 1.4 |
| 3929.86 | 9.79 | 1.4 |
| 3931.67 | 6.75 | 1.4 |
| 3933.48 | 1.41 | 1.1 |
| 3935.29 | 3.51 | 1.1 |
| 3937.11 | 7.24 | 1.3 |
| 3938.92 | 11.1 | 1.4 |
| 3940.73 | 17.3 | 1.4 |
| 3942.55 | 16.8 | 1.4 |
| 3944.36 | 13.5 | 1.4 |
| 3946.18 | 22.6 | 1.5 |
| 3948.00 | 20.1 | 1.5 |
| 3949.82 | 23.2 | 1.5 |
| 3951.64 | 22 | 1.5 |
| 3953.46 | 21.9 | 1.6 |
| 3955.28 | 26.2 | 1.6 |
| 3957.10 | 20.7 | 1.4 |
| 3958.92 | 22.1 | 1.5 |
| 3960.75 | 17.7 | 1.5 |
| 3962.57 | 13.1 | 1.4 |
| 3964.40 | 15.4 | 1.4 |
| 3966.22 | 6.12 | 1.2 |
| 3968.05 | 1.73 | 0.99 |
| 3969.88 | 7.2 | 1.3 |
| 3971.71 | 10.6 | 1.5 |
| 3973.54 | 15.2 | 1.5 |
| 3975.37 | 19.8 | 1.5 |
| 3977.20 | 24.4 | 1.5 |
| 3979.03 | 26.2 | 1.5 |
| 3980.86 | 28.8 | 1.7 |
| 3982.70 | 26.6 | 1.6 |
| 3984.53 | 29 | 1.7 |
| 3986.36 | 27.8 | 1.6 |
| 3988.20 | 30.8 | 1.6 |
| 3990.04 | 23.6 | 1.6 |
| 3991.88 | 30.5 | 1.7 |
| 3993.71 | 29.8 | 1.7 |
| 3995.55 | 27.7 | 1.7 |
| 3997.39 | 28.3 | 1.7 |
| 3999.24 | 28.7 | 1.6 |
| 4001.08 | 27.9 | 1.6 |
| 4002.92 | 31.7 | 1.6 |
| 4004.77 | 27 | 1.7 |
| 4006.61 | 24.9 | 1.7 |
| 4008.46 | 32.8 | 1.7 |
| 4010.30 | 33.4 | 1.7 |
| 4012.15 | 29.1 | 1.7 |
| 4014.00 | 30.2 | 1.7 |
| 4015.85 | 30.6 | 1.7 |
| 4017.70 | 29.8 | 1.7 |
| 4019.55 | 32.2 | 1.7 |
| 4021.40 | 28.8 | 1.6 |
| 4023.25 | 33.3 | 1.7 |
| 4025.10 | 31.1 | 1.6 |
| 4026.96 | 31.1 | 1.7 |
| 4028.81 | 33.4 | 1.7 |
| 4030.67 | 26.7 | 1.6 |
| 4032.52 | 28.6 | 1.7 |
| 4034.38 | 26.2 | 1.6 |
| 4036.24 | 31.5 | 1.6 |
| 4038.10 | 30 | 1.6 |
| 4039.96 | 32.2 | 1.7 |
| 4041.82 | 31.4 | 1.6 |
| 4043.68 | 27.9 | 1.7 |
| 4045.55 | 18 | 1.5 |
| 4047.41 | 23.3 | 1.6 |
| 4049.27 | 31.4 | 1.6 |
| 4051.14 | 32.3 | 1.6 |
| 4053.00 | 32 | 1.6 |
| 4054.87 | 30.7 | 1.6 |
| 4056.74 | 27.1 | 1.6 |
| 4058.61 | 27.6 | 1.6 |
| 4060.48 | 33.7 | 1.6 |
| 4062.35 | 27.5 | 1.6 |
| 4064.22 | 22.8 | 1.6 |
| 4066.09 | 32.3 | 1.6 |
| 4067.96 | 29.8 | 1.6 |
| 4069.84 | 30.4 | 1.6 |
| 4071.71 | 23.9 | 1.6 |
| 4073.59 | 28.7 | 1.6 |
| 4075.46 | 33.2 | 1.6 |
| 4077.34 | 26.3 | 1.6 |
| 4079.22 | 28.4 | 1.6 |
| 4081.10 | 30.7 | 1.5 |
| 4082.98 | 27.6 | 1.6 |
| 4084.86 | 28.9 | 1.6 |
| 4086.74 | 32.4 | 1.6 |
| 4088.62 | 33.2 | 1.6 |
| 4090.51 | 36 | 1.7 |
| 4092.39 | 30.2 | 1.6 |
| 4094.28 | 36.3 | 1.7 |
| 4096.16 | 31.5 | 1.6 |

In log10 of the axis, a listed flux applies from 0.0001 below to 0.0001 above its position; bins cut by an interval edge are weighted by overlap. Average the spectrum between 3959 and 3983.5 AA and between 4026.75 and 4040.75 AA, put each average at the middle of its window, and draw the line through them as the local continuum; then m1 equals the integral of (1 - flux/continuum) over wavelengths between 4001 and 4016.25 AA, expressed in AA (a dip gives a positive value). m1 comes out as -3.3 AA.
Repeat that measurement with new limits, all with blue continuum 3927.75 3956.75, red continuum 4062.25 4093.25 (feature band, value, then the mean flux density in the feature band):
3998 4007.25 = -2.92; 28.1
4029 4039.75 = -1.86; 29.2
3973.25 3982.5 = -2.45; 23.7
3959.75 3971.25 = 4.60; 10.3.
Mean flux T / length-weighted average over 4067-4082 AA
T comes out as 28.9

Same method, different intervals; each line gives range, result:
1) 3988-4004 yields 28.7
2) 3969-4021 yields 26.6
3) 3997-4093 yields 29.6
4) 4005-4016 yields 29.9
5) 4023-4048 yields 28.9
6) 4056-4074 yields 28.4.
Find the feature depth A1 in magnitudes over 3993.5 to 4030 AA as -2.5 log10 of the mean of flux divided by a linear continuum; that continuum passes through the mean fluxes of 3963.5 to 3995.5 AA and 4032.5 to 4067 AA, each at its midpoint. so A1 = -0.22 mag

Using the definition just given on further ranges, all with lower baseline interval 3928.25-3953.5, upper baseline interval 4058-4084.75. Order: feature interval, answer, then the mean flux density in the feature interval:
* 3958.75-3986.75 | -0.02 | 18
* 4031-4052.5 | -0.13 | 28.5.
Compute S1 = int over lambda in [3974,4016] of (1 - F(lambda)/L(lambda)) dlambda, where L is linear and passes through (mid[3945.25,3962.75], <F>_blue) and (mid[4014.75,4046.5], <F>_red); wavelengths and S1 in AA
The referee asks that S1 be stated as -3.79 AA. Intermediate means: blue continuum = 21.3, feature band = 28.1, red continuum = 29.6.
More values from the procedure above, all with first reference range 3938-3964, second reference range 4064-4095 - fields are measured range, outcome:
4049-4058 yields -0.84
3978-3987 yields -2.41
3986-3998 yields -3.06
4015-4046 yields -4.61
